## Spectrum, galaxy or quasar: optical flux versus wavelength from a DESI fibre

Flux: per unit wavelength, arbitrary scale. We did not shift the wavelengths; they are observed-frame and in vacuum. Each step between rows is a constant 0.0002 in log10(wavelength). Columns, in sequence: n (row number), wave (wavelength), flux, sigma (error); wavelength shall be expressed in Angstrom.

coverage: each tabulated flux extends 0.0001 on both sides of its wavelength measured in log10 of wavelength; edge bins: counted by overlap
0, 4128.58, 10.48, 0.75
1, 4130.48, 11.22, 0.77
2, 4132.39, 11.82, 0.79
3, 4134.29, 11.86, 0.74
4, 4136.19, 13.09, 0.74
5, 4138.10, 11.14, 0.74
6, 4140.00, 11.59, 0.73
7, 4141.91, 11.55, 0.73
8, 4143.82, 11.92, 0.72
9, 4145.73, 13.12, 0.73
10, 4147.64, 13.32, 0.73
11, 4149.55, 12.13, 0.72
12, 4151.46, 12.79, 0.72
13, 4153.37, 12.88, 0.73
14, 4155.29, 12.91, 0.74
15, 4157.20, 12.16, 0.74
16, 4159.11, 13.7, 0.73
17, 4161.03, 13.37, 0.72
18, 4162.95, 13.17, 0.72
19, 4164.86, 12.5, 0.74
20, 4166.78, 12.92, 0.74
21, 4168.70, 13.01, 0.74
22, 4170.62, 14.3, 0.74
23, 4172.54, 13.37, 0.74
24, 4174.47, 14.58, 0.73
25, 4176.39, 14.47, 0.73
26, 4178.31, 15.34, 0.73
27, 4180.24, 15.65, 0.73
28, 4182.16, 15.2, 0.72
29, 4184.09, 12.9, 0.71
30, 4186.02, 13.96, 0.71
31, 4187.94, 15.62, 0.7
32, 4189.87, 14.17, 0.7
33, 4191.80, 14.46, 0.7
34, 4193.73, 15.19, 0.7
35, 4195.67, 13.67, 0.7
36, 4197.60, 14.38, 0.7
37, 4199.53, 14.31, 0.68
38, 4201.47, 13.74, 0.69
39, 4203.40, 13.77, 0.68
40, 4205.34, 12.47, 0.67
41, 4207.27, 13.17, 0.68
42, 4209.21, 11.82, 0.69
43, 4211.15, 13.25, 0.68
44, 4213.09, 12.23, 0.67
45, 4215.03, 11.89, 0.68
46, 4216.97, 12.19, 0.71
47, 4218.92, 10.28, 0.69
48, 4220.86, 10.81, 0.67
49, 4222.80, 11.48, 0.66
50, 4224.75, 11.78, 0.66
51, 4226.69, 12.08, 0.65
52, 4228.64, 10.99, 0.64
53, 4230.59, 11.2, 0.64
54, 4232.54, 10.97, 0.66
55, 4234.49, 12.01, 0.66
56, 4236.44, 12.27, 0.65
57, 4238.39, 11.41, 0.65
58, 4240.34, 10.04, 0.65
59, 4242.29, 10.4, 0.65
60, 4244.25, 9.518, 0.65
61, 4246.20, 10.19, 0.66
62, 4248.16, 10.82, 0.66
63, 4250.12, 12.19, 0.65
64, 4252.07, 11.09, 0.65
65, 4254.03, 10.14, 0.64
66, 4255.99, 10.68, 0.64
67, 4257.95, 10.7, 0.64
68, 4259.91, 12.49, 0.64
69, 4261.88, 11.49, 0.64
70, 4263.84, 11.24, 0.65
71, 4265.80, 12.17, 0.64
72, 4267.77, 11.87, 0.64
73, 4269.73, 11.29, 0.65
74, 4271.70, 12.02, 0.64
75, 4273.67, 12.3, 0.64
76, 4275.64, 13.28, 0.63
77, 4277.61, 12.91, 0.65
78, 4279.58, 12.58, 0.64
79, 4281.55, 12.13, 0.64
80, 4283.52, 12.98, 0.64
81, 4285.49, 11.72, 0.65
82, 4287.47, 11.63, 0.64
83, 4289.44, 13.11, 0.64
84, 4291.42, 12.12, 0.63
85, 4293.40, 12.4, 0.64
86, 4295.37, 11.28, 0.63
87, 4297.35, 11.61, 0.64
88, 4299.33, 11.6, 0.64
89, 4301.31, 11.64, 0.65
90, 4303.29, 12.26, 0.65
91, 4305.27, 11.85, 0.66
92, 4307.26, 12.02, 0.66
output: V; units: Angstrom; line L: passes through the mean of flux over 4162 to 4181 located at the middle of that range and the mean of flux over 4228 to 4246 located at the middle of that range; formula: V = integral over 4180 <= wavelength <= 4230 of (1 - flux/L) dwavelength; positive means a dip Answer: -2.6 Angstrom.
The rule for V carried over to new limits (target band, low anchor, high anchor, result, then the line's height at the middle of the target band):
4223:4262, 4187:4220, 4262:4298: 4.9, 12.7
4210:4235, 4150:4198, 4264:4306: 2.8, 13.1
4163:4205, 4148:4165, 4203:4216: -4.6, 12.7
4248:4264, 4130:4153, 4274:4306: 1.3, 12.2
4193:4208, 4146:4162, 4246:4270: -2.0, 12.2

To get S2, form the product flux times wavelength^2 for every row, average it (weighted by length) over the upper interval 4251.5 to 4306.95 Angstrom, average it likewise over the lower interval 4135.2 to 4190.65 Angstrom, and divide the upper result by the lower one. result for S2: 0.94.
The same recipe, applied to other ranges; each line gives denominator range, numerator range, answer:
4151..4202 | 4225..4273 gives 0.84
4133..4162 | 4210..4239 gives 0.97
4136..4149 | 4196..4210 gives 1.13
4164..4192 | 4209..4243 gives 0.83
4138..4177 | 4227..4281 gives 0.93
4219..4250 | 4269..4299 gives 1.13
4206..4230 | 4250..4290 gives 1.03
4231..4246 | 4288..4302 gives 1.13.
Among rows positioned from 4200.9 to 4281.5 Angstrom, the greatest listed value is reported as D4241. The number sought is 13.77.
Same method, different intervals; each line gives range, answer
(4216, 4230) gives 12.19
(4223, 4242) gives 12.27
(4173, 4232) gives 15.65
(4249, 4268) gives 12.49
